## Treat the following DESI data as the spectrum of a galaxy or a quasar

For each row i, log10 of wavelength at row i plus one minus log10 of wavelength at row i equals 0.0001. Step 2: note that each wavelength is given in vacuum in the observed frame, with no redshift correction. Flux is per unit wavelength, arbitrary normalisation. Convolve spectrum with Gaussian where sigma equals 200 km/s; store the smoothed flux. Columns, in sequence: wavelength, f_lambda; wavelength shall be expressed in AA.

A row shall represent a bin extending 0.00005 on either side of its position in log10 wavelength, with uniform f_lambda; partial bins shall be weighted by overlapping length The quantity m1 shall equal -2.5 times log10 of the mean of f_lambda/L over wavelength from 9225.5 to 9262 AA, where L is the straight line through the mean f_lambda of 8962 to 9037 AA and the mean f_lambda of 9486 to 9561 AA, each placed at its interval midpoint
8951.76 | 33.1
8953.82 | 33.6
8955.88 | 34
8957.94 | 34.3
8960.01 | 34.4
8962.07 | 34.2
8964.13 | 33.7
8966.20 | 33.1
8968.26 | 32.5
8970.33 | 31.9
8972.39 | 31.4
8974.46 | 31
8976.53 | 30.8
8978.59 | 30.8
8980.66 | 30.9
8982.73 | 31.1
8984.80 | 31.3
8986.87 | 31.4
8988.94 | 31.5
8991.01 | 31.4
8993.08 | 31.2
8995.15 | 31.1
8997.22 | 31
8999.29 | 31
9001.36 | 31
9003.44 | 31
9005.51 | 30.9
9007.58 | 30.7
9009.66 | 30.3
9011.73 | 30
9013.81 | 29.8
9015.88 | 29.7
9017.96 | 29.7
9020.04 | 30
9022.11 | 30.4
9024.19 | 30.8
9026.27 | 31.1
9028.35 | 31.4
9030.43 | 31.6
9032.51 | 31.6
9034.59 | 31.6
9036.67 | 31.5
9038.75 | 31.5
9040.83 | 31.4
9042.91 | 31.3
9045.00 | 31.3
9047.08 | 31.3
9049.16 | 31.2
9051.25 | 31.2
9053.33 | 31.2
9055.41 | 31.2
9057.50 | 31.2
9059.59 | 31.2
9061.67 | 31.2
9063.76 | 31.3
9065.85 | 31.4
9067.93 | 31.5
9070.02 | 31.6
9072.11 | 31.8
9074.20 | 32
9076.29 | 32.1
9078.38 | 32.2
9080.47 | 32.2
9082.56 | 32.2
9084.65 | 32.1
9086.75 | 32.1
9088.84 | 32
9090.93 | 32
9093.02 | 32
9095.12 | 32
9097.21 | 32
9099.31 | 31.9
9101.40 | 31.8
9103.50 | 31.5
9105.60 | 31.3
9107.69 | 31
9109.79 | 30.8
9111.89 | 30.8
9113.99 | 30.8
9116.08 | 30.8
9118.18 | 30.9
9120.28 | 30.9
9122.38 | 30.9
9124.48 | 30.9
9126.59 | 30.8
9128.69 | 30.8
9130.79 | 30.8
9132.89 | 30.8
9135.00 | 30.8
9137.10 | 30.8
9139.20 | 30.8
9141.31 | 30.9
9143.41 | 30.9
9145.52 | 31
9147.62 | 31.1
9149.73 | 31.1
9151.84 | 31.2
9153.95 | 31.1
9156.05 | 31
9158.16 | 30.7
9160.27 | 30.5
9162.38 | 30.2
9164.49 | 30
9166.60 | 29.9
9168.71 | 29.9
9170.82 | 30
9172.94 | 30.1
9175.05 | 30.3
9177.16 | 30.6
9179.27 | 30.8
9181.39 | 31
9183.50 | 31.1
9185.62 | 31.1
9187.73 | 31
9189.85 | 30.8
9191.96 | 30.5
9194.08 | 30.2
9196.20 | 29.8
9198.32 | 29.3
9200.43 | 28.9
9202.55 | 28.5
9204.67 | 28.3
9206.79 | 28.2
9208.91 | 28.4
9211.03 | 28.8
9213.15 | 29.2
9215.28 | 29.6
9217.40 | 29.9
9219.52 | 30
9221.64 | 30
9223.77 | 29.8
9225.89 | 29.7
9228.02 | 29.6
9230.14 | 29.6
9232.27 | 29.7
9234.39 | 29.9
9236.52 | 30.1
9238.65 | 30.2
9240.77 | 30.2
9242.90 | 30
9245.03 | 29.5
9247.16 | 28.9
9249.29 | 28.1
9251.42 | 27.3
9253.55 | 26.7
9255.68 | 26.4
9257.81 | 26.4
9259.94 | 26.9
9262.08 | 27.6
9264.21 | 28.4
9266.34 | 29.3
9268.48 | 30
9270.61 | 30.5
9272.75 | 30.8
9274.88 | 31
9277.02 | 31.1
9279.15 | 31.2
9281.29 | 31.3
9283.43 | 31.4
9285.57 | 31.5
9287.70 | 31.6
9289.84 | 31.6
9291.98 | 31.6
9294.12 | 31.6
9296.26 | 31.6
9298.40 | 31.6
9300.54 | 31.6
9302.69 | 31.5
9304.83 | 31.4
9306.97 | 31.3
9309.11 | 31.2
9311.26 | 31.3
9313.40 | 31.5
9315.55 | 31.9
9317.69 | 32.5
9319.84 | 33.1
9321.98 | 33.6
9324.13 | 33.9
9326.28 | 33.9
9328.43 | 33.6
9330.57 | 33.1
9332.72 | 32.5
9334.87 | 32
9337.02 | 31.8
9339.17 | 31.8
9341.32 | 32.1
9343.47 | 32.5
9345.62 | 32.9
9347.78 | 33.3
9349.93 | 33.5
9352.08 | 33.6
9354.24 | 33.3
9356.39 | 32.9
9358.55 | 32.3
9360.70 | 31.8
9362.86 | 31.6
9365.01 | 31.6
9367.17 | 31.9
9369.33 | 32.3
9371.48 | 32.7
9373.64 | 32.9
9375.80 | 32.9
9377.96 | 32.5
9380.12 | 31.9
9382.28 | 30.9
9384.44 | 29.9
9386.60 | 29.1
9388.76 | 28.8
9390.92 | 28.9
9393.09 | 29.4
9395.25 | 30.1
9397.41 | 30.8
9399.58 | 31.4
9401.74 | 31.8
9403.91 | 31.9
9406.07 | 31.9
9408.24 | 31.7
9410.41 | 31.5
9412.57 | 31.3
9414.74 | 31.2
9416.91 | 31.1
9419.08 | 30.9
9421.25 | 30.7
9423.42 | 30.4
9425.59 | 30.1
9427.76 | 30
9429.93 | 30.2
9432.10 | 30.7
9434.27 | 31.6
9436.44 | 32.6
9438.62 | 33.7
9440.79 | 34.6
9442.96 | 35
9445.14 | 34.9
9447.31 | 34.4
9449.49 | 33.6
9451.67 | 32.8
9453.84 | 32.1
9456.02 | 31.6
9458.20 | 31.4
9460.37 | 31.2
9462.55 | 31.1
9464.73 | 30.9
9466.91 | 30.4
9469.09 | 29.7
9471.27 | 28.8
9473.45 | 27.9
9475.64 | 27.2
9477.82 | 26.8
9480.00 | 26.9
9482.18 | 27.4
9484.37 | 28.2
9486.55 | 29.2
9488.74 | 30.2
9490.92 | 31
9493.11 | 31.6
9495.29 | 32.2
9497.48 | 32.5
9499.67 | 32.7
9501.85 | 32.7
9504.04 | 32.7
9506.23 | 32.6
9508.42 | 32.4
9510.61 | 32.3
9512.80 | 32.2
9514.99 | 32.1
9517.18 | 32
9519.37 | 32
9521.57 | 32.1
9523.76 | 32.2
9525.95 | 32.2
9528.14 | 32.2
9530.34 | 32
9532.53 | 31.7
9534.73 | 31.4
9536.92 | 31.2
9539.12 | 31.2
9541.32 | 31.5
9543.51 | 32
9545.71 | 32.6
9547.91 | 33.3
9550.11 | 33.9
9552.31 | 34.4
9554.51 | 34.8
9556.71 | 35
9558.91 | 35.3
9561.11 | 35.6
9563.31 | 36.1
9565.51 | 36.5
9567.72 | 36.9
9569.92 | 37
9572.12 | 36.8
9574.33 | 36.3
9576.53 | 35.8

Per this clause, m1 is 0.11 mag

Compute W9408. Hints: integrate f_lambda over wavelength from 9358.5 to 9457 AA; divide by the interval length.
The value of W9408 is 31.6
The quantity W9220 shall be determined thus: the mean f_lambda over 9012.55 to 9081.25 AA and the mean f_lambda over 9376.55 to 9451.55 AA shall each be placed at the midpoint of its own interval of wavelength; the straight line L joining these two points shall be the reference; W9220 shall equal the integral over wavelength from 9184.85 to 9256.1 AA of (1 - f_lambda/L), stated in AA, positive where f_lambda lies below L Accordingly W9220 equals 4.5 AA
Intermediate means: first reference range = 31.2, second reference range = 31.5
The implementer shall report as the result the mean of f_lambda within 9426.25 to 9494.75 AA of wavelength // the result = 30.9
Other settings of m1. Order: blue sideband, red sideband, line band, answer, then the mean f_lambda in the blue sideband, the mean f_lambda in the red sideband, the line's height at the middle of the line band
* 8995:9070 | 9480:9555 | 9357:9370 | -0.013 mag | 31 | 31.8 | 31.6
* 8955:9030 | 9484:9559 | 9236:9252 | 0.088 mag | 31.4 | 32.2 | 31.8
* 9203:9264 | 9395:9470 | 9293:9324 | -0.068 mag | 28.9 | 31.7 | 29.9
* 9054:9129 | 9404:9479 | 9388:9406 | 0.029 mag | 31.5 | 31.3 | 31.3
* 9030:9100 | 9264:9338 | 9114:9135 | 0.028 mag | 31.6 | 31.7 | 31.7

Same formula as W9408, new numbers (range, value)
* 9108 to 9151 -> 30.9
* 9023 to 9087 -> 31.5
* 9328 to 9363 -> 32.6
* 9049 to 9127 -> 31.5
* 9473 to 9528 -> 30.9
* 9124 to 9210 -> 30.4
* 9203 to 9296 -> 29.6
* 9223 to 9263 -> 28.8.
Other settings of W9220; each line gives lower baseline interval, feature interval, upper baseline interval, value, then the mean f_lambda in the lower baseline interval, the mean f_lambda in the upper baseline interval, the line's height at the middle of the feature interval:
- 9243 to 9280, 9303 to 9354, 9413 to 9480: -4.87 AA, 28.8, 31.2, 29.7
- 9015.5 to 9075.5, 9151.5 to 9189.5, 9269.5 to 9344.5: 1.16 AA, 31.2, 31.9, 31.5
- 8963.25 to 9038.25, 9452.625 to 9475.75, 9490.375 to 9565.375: 1.57 AA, 31.1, 32.8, 32.6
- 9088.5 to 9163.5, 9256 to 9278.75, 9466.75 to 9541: 1.36 AA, 31.1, 30.9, 31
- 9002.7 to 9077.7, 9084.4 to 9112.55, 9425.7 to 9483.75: -0.53 AA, 31.1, 31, 31.1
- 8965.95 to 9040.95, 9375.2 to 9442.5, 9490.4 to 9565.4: 2.57 AA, 31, 32.8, 32.4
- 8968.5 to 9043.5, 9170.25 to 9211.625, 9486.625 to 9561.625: 2.12 AA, 31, 32.5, 31.5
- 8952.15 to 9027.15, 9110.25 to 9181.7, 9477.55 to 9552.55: 1.83 AA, 31.5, 31.6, 31.5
